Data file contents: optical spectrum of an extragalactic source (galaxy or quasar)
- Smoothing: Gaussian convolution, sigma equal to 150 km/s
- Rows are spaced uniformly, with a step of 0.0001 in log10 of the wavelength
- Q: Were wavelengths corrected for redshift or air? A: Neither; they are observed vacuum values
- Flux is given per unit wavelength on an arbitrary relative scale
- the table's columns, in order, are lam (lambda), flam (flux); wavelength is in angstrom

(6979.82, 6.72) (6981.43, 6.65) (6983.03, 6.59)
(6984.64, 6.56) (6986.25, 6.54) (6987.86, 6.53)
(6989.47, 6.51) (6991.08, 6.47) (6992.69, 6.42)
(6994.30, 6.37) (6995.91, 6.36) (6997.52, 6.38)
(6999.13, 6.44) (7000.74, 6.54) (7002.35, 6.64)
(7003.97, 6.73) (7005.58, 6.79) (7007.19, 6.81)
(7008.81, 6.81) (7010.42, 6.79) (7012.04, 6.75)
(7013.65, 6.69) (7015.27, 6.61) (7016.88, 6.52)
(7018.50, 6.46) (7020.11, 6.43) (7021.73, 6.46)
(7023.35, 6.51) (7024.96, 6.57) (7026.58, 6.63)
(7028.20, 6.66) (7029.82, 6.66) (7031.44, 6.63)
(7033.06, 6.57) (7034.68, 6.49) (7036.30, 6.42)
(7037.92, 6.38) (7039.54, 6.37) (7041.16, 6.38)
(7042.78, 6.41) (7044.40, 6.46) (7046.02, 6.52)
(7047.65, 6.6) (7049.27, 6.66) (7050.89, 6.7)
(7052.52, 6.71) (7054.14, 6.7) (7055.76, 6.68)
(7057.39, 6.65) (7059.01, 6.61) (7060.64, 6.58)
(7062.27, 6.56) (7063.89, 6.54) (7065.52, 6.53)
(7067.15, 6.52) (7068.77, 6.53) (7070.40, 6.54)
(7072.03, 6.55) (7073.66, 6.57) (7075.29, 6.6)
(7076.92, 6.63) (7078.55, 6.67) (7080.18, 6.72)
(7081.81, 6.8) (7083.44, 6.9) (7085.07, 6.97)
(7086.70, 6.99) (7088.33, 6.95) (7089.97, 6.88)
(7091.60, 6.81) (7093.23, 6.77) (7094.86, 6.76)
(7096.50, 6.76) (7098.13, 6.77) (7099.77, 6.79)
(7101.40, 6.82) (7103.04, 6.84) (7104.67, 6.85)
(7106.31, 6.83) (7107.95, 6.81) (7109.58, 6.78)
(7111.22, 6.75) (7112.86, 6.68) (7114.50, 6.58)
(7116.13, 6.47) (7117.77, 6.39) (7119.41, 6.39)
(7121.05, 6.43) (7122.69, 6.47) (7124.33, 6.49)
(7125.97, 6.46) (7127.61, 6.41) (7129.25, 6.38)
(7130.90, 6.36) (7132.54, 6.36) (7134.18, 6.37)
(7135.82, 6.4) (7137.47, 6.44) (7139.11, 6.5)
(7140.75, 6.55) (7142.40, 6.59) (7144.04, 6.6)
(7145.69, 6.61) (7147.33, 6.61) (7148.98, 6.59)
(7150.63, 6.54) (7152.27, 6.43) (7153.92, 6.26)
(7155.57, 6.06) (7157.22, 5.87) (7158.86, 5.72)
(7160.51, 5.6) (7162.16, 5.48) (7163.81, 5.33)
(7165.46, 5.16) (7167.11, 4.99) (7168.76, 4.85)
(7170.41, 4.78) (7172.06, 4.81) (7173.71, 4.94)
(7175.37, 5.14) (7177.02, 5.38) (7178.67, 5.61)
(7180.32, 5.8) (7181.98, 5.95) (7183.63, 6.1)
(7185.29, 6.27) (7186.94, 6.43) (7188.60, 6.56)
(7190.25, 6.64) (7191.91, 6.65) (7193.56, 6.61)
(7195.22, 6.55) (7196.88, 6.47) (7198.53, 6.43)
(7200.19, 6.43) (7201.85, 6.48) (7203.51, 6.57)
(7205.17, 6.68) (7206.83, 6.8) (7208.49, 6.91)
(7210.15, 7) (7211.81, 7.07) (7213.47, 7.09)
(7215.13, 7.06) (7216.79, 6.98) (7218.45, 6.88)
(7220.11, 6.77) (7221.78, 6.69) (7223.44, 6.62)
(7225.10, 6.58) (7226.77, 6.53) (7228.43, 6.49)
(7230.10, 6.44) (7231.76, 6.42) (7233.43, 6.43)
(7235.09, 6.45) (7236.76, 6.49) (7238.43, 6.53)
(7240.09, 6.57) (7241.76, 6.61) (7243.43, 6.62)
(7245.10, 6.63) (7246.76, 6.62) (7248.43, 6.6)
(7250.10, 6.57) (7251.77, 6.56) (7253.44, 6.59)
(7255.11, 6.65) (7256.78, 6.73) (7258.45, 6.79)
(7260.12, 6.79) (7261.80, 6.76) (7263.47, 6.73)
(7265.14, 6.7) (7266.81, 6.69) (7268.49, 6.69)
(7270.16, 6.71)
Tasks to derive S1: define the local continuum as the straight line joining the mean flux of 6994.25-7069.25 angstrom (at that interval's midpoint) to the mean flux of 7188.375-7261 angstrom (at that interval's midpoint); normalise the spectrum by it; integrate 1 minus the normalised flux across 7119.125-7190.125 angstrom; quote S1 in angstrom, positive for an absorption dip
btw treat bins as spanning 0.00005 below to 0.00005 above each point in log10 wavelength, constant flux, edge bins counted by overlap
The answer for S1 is 6.4 angstrom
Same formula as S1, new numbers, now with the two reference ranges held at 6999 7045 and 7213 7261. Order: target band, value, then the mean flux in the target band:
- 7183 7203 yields 0.5 angstrom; 6.47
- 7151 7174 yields 4.0 angstrom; 5.48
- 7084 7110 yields -0.9 angstrom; 6.84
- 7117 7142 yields 0.7 angstrom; 6.43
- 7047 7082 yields -0.2 angstrom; 6.62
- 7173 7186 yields 1.9 angstrom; 5.65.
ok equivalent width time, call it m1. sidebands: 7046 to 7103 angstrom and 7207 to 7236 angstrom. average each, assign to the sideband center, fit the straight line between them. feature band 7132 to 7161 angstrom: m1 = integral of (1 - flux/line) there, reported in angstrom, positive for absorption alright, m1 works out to 1.6 angstrom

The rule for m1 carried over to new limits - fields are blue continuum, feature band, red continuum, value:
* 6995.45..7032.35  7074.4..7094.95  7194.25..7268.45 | -0.56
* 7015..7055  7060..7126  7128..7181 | -4.70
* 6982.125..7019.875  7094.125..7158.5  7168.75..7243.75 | -0.84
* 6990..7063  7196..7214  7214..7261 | -0.24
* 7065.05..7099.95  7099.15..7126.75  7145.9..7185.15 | -1.27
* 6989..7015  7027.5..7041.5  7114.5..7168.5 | 0.00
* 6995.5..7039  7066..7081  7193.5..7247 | 0.03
